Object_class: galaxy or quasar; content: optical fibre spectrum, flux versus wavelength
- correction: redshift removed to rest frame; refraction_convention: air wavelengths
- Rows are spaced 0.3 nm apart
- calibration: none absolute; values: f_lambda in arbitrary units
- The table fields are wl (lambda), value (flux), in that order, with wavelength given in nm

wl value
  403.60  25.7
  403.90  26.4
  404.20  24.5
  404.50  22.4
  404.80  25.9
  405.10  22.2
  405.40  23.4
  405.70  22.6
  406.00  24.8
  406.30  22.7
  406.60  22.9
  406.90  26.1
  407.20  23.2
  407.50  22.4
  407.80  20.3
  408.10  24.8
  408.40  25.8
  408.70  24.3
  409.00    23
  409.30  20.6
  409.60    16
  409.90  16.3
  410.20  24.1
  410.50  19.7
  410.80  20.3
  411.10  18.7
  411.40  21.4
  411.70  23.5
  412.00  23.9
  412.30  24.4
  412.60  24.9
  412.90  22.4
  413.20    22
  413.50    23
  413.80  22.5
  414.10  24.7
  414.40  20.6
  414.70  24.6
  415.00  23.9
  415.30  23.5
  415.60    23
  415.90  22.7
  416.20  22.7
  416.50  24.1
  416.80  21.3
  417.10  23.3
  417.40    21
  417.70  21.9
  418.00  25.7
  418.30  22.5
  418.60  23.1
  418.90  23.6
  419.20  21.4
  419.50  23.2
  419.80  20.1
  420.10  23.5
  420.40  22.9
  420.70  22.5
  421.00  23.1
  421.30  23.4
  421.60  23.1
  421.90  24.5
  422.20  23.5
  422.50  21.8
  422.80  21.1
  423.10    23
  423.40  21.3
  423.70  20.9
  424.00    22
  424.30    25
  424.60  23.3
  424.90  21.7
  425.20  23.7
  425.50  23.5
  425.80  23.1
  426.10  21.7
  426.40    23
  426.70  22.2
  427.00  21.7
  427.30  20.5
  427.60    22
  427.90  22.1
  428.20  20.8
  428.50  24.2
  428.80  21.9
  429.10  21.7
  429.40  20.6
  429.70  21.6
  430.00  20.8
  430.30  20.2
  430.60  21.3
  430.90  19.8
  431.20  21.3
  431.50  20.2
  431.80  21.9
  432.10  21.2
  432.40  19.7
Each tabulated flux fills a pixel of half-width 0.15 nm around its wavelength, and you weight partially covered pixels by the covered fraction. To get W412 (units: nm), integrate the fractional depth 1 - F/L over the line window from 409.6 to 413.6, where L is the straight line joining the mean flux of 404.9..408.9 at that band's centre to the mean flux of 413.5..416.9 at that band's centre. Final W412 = 0.28 nm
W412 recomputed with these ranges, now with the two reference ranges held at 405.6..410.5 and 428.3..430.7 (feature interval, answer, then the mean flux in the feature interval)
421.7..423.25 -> -0.07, 22.8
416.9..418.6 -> -0.07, 22.9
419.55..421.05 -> -0.04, 22.4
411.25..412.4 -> -0.05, 23.3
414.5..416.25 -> -0.10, 23.4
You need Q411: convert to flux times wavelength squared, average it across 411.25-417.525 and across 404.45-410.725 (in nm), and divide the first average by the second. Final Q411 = 1.1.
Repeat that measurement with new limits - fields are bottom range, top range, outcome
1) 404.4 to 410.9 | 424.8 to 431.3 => 1.07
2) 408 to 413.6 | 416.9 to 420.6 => 1.07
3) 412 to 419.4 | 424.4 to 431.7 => 1.00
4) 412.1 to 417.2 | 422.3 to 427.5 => 1.01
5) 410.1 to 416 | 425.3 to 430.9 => 1.03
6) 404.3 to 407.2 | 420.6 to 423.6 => 1.04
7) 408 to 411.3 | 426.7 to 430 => 1.12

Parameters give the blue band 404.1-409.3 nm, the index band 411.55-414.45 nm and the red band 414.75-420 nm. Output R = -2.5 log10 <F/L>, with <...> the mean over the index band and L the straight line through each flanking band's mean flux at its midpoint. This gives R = -0.009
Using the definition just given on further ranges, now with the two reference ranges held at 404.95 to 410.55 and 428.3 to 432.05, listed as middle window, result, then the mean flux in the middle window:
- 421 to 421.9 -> -0.08 mag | 23.4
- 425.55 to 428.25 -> -0.03 mag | 22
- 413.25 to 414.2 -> -0.05 mag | 23.2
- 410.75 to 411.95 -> 0.05 mag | 21.3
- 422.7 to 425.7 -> -0.05 mag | 22.6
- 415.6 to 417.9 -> -0.03 mag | 22.5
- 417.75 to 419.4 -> -0.06 mag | 23.2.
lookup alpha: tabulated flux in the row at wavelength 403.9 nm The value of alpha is 26.4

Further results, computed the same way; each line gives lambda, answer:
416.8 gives 21.3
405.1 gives 22.2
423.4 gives 21.3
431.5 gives 20.2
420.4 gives 22.9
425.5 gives 23.5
